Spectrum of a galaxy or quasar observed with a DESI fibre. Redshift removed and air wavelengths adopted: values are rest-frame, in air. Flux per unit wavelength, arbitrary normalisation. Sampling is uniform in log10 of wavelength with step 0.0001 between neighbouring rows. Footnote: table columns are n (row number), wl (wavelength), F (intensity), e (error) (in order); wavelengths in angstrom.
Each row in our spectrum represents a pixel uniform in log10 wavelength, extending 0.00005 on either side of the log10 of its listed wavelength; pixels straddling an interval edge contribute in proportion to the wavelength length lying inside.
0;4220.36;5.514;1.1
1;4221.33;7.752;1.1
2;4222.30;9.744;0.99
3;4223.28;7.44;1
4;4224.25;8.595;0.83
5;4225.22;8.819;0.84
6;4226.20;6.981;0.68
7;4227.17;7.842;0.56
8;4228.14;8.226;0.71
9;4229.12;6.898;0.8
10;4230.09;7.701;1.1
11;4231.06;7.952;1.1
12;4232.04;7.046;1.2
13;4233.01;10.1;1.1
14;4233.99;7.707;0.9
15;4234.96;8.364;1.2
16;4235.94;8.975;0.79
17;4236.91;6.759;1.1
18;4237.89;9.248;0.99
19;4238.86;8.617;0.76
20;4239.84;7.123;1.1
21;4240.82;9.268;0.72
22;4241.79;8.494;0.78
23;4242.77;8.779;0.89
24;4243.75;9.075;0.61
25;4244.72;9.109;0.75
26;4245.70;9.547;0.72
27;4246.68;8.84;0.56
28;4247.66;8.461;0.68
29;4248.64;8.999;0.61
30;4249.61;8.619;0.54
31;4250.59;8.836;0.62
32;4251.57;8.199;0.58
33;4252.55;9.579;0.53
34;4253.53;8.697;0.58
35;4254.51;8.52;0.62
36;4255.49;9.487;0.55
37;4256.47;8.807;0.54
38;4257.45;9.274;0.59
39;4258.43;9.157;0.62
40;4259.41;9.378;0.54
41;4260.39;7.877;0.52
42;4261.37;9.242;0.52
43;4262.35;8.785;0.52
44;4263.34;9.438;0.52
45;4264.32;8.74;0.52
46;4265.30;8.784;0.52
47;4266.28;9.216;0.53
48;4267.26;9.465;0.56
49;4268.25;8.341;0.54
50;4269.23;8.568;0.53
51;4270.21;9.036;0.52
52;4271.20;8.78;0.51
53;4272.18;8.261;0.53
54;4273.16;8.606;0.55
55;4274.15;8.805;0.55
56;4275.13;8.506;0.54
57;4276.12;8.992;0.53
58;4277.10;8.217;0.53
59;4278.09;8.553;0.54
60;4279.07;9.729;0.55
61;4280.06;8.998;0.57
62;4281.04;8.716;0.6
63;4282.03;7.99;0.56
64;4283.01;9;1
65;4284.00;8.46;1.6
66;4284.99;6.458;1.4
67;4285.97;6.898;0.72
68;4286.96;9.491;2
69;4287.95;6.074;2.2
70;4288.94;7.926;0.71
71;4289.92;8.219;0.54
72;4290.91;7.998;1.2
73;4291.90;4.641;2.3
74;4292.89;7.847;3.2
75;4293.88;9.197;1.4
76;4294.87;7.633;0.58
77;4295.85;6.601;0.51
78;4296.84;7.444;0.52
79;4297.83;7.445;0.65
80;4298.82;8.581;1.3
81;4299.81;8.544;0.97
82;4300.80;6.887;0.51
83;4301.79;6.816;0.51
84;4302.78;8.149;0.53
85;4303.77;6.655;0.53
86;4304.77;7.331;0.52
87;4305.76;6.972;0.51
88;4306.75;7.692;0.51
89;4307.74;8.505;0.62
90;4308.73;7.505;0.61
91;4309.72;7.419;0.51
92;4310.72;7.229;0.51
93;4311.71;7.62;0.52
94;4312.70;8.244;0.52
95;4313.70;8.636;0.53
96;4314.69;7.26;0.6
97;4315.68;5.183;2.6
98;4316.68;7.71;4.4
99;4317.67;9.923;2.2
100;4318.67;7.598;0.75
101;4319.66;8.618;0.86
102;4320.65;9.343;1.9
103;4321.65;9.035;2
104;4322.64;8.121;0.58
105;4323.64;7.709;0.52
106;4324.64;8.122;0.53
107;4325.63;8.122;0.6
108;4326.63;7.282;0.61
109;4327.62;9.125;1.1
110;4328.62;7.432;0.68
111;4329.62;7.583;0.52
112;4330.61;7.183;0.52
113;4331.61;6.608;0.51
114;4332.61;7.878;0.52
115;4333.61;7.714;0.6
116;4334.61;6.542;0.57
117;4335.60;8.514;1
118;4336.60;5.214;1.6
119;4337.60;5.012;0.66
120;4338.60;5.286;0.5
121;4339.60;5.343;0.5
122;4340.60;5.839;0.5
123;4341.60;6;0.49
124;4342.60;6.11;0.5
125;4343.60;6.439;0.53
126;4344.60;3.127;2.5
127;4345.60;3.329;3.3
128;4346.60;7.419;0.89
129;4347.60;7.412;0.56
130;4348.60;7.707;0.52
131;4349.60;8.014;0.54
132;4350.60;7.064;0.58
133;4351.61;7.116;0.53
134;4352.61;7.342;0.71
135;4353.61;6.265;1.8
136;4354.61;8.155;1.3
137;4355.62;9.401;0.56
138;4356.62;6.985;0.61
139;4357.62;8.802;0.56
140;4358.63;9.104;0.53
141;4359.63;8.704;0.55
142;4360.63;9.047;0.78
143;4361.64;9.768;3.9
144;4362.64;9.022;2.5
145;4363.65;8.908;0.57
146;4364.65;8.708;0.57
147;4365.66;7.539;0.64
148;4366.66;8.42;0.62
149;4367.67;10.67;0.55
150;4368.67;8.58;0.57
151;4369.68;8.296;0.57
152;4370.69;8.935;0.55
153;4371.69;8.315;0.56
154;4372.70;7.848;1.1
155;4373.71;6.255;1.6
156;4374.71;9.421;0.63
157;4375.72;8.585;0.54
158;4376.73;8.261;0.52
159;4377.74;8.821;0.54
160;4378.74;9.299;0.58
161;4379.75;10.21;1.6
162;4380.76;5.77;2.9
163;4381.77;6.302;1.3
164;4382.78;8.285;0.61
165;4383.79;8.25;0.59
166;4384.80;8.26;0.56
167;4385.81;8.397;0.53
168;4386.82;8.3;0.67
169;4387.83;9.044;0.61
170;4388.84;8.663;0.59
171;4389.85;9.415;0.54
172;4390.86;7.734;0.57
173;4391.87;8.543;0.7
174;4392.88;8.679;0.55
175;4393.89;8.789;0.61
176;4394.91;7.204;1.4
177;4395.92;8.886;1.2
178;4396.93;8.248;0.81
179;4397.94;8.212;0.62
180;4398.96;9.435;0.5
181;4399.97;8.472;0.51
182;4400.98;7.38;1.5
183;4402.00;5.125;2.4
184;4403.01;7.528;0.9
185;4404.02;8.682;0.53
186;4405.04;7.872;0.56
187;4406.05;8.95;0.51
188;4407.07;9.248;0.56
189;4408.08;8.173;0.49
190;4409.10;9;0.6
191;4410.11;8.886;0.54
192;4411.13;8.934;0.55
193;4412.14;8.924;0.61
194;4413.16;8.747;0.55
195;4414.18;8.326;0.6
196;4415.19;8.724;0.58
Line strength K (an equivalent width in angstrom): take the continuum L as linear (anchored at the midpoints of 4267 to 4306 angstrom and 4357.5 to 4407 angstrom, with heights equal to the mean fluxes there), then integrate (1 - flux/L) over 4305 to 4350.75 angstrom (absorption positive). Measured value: 5.4 angstrom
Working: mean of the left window 8.02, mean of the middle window 7.21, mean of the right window 8.41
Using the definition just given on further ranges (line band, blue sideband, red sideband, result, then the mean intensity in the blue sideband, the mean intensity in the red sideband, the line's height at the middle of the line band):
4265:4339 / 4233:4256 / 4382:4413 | 6.15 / 8.7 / 8.37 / 8.57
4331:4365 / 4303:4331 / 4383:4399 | 3.95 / 7.83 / 8.47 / 8.1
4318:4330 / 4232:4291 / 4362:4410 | 0.41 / 8.63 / 8.37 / 8.5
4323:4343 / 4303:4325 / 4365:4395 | 2.62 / 7.84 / 8.39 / 8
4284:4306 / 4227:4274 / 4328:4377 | 1.82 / 8.65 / 7.5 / 8.15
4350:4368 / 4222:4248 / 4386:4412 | 0.02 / 8.35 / 8.39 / 8.38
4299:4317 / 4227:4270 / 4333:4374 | 1.08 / 8.65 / 7.43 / 7.96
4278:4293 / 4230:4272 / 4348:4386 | 1.18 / 8.73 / 8.28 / 8.6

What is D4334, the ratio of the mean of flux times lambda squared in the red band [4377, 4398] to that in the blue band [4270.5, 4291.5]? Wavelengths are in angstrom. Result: 1.1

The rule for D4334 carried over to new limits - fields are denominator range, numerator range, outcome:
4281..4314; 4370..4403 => 1.12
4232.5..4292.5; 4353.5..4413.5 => 1.04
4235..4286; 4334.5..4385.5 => 0.92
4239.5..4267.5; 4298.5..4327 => 0.90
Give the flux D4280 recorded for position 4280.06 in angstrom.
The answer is 8.998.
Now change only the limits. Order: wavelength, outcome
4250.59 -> 8.836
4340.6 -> 5.839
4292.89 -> 7.847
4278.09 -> 8.553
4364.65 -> 8.708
